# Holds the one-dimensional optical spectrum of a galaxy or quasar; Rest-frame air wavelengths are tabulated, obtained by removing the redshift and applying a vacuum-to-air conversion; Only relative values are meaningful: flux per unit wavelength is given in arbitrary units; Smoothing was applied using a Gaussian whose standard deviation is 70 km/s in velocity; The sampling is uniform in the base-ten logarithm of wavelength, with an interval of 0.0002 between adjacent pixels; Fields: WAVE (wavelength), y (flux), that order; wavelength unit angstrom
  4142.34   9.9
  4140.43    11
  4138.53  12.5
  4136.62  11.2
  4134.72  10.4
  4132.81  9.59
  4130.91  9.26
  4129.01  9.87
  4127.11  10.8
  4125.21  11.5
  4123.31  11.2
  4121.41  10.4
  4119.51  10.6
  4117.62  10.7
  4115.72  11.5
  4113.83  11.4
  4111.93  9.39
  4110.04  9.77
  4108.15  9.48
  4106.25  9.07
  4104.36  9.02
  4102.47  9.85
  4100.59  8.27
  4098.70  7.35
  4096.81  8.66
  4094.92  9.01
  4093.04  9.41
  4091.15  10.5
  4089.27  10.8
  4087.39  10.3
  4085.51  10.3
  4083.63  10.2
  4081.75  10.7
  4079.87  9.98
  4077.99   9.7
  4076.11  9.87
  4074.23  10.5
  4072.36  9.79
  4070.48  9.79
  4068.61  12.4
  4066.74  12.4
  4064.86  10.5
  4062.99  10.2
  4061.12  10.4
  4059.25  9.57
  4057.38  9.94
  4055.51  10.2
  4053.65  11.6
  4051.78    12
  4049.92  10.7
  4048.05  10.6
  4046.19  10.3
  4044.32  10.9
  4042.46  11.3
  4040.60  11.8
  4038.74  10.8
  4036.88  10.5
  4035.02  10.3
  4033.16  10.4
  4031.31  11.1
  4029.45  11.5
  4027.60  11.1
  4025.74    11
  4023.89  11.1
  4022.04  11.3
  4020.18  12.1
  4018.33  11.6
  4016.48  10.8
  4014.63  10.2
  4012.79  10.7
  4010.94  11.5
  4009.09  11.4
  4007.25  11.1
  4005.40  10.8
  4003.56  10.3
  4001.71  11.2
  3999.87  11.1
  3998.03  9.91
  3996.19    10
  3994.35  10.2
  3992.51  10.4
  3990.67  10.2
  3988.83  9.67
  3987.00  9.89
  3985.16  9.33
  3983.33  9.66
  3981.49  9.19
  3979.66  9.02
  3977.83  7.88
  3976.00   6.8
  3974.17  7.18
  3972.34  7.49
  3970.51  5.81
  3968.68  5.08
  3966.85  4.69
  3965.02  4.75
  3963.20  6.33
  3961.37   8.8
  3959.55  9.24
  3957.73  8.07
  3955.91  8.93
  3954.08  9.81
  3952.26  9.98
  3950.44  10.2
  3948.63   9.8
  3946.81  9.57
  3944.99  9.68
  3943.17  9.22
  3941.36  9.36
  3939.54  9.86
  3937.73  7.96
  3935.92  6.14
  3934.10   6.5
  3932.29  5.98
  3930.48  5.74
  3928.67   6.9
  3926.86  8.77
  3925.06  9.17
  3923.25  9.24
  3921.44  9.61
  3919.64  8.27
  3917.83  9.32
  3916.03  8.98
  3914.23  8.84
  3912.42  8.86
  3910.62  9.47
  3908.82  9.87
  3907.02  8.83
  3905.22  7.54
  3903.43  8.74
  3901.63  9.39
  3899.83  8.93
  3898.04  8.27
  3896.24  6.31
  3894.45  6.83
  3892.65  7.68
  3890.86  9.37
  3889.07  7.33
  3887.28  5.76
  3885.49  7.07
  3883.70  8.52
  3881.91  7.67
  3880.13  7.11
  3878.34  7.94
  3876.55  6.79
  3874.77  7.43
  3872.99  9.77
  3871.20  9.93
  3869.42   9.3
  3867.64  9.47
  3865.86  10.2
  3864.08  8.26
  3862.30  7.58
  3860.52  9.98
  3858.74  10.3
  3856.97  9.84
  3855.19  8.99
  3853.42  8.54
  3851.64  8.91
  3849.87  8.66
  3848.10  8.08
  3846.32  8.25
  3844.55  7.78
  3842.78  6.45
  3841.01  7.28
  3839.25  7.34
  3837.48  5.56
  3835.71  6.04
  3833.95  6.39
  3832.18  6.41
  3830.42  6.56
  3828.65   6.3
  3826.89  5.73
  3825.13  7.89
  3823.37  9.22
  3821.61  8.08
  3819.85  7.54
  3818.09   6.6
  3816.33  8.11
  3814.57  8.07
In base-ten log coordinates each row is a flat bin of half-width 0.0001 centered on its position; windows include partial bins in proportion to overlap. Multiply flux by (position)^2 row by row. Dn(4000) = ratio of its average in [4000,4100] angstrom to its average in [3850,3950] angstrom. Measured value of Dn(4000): 1.35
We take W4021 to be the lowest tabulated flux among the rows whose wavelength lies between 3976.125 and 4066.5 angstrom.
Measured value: 7.88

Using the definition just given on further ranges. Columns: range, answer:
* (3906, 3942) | 5.74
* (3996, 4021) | 9.91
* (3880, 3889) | 5.76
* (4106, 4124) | 9.07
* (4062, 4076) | 9.79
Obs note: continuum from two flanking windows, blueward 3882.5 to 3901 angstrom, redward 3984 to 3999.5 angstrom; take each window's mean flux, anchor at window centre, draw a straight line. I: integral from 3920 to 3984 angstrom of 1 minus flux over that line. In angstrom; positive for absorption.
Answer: 6.8 angstrom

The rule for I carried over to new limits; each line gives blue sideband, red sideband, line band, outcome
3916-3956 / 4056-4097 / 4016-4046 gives -4.2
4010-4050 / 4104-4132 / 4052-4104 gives 2.5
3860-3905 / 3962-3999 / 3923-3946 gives 0.5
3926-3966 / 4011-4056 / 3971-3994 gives 1.4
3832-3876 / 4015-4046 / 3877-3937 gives 7.2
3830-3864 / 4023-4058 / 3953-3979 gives 6.6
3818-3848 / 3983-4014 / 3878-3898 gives 1.8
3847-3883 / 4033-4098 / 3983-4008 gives -1.1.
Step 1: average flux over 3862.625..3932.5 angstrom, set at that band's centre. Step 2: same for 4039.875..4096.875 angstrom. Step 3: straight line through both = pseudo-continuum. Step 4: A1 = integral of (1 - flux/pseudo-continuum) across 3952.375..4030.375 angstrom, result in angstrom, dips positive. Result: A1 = 0.6 angstrom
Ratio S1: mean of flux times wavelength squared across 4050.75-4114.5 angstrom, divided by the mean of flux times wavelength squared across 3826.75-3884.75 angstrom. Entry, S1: 1.41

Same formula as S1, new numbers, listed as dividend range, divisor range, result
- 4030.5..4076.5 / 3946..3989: 1.37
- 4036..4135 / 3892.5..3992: 1.32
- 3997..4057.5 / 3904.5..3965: 1.34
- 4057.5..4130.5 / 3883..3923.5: 1.33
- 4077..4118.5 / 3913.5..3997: 1.25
